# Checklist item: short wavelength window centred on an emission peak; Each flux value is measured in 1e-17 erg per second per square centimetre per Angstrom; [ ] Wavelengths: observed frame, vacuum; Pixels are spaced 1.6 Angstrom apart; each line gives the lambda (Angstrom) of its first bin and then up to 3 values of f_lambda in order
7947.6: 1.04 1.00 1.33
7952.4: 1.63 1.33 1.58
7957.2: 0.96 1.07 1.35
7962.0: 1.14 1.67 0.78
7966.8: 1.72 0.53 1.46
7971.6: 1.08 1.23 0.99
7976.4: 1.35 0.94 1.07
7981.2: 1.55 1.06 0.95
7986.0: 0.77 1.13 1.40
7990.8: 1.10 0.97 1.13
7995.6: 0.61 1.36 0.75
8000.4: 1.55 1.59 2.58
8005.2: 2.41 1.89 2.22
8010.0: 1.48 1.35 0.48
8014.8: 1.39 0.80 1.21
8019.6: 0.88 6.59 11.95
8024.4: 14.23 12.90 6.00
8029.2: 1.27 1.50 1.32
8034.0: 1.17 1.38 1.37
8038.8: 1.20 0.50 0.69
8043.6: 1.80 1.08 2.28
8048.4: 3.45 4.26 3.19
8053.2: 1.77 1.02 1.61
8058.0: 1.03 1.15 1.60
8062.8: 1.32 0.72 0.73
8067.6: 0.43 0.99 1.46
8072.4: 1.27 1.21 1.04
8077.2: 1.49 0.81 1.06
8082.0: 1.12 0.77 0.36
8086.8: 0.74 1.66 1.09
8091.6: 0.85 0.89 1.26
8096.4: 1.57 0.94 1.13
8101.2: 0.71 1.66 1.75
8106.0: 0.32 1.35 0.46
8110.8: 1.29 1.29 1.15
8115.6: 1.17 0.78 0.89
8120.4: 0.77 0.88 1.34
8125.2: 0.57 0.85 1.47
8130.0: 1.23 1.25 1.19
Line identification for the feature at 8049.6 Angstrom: [N II] 6583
